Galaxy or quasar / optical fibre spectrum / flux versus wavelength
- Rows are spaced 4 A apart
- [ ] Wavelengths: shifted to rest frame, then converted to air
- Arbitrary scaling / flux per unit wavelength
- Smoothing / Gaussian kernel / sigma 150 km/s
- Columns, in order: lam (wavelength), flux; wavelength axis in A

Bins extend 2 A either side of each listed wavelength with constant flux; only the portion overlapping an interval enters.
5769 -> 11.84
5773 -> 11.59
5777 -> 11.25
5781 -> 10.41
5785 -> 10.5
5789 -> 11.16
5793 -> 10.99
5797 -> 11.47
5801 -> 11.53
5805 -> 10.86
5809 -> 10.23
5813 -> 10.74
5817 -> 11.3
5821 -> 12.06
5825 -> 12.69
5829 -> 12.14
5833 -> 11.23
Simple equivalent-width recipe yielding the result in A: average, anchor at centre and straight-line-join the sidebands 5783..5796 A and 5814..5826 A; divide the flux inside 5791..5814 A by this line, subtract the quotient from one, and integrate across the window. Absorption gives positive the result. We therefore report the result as 0.68 A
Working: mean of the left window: 10.9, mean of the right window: 11.9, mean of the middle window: 11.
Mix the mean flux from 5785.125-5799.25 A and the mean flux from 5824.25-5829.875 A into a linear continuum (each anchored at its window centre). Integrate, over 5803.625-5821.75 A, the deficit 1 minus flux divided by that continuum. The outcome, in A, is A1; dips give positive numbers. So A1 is 1.39 A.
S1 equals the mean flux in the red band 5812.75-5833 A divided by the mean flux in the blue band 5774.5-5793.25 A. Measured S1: 1.1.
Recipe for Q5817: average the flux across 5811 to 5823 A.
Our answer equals 11.4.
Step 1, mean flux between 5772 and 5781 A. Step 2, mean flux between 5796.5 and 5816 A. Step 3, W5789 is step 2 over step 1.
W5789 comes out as 0.98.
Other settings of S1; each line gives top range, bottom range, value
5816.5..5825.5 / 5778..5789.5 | 1.13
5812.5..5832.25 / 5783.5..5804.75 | 1.06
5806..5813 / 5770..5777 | 0.91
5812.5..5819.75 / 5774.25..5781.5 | 1.02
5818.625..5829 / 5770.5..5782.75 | 1.10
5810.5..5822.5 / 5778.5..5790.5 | 1.06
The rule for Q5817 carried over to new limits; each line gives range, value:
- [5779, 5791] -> 10.7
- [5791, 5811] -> 11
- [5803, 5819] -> 10.8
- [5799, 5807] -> 11.2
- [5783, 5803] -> 11.1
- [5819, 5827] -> 12.4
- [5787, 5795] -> 11.1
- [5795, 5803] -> 11.5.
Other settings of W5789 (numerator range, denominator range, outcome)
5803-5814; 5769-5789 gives 0.96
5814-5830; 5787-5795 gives 1.08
